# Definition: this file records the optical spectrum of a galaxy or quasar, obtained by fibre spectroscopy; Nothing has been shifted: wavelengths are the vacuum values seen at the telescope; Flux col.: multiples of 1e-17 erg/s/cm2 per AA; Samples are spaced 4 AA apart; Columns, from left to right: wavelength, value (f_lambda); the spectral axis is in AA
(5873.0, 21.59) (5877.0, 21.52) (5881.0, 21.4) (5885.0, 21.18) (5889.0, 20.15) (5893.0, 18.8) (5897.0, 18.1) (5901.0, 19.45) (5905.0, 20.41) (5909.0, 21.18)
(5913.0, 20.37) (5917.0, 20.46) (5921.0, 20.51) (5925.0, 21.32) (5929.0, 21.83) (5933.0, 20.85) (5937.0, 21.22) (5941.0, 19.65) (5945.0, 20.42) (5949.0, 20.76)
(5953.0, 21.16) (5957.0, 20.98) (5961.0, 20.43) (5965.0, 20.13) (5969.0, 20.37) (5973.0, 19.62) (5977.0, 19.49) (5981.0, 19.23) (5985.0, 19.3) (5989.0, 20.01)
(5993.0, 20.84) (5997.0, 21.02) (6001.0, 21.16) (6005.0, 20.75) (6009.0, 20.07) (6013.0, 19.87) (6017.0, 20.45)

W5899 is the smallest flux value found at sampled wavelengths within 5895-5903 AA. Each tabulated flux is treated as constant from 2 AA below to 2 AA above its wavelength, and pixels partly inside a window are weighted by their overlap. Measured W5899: 18.1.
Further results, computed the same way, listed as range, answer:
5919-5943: 19.65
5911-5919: 20.37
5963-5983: 19.23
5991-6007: 20.75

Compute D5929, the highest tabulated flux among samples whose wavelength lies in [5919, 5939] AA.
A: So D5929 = 21.83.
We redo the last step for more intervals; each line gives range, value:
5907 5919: 21.18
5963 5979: 20.37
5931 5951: 21.22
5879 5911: 21.4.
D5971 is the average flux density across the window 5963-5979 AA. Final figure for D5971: 19.9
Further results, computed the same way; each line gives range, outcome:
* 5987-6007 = 20.8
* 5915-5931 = 21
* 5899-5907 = 19.9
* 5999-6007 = 21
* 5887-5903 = 19.1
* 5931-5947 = 20.5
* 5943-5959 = 20.8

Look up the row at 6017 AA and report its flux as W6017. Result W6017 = 20.45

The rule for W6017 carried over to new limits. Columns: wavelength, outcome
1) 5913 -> 20.37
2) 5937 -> 21.22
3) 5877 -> 21.52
